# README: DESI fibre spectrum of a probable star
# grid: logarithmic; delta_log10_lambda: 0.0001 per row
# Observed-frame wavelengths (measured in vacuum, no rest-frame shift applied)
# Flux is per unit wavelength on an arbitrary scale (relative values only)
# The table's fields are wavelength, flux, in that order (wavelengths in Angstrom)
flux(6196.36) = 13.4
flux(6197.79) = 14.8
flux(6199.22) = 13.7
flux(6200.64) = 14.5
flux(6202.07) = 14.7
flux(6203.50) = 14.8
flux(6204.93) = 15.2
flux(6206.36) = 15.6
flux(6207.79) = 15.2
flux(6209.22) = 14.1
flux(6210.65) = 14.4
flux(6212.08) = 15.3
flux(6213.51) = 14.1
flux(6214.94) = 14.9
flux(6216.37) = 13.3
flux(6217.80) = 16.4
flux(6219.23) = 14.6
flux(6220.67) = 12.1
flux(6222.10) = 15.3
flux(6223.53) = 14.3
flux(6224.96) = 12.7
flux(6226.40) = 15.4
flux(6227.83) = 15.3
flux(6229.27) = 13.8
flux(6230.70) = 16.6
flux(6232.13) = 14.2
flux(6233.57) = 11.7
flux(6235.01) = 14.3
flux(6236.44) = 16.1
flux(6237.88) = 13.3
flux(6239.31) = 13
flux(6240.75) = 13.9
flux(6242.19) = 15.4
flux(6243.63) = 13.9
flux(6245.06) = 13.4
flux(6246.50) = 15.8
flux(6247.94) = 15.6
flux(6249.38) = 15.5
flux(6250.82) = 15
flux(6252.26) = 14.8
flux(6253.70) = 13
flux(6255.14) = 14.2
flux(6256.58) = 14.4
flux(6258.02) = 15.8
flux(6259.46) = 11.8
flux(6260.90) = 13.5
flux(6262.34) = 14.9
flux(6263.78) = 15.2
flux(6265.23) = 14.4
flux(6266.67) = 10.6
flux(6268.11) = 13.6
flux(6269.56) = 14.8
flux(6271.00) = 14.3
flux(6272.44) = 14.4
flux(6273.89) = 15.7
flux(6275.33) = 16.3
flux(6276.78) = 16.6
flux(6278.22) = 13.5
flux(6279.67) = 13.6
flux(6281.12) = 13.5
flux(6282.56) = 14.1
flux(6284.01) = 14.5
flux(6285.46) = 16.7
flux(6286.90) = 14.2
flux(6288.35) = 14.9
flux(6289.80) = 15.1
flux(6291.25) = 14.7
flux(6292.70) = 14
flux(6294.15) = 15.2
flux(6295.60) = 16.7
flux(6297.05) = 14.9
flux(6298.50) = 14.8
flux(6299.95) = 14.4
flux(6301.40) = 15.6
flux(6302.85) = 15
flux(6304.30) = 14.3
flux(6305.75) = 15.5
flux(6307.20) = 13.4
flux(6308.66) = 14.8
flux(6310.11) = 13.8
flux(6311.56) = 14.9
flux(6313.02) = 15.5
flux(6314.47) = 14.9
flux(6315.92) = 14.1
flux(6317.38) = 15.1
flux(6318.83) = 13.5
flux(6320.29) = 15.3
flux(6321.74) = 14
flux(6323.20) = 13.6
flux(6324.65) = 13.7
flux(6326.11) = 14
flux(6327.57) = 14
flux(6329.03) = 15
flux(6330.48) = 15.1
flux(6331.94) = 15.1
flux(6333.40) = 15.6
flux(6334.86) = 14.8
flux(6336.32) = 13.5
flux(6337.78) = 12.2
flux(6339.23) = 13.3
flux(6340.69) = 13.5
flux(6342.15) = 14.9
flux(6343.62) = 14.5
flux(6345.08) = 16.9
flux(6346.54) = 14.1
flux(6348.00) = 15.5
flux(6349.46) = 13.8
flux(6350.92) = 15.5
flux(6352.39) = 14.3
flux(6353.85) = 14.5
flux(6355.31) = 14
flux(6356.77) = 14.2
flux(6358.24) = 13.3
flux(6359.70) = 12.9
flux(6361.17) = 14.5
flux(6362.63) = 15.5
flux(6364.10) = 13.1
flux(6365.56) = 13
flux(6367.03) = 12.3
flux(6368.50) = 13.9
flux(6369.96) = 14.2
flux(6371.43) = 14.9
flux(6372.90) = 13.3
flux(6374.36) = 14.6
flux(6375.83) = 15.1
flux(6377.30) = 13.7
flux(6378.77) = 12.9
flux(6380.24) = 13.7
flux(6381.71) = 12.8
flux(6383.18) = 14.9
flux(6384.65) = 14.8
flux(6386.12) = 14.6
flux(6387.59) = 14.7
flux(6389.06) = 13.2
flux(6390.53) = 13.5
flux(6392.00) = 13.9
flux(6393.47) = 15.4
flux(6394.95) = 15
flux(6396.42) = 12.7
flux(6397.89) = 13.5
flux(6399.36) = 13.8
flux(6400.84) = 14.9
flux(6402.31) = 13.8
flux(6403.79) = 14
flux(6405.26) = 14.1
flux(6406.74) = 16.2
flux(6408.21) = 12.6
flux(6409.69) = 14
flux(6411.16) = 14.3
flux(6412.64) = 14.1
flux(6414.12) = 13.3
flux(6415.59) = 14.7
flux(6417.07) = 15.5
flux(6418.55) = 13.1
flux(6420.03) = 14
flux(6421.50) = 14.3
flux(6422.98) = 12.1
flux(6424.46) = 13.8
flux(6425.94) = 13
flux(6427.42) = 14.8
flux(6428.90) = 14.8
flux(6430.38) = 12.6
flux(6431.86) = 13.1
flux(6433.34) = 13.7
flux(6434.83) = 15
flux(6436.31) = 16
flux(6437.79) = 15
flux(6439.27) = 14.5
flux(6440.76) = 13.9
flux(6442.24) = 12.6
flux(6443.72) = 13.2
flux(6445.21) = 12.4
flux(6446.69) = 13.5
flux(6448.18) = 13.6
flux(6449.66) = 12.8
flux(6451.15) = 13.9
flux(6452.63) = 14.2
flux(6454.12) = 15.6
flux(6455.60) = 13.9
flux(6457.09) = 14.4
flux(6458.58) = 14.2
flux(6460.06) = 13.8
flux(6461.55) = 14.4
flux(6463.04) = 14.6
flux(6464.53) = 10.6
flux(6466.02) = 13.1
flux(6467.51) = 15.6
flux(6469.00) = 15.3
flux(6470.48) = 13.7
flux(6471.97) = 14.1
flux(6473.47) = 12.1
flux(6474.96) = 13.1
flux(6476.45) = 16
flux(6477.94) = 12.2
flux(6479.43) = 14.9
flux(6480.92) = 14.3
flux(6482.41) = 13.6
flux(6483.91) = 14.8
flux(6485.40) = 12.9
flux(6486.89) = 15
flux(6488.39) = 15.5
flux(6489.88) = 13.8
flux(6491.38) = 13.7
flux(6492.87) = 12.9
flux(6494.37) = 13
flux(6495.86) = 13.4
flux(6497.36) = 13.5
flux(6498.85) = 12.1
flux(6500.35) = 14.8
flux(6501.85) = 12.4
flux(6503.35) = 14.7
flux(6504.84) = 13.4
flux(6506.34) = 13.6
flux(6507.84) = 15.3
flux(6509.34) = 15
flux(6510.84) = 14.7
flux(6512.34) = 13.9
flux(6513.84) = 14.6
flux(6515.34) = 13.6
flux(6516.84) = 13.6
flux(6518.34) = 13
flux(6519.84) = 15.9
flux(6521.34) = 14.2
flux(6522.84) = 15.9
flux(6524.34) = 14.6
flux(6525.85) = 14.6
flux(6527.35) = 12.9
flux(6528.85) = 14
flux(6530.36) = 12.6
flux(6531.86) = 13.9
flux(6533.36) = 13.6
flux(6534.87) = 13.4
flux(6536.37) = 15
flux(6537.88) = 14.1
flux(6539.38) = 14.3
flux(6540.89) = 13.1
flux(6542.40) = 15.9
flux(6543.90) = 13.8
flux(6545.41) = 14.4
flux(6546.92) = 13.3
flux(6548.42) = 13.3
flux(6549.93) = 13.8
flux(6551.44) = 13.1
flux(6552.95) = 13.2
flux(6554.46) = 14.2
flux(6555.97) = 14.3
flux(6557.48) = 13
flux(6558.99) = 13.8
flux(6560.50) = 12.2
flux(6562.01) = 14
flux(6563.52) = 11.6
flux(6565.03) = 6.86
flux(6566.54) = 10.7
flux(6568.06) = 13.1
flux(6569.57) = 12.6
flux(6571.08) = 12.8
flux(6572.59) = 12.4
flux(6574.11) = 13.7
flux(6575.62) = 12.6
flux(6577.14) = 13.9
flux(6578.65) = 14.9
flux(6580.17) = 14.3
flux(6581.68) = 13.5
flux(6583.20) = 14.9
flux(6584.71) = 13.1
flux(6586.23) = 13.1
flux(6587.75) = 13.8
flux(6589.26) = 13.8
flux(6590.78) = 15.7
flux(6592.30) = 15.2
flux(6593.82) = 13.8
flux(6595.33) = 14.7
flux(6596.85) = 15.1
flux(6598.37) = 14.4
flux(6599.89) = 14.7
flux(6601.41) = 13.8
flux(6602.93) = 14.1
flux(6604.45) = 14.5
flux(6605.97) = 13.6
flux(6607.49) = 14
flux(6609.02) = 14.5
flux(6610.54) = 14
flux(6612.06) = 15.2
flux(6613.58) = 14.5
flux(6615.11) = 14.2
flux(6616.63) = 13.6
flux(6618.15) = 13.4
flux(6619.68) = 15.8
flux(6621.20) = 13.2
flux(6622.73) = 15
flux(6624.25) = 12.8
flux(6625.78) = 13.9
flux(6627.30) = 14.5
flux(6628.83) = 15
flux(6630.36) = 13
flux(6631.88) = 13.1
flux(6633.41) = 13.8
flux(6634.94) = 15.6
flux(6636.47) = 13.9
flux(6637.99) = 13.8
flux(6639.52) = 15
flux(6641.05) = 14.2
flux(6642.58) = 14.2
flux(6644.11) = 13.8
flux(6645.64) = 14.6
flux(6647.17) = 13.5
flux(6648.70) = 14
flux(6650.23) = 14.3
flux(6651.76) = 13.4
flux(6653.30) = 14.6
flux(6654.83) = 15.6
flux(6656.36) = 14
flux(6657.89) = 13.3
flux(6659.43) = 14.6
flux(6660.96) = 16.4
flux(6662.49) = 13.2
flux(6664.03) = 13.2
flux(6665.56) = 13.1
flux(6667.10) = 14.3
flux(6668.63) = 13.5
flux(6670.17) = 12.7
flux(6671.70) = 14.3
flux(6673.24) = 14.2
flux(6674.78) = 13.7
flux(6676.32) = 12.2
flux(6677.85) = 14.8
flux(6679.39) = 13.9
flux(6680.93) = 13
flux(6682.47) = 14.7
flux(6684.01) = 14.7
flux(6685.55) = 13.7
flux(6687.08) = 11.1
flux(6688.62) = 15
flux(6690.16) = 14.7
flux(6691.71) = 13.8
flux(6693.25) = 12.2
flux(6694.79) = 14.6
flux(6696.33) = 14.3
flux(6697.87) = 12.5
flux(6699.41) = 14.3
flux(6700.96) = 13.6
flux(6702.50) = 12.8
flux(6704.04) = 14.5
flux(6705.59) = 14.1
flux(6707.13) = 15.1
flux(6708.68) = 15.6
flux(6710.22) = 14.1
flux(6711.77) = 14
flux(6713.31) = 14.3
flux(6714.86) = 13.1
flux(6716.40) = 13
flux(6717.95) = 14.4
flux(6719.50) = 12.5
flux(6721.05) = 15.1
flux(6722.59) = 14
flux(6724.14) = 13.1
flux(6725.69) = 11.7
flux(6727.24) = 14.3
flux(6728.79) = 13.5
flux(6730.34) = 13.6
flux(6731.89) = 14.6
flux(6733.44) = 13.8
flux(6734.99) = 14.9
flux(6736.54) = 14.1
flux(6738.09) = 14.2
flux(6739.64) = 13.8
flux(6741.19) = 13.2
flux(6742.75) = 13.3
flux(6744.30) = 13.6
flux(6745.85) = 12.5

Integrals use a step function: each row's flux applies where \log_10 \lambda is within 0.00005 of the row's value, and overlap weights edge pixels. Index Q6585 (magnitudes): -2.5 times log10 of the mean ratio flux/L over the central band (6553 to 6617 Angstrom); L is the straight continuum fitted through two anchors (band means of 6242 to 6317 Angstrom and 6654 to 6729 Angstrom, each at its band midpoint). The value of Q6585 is 0.03 mag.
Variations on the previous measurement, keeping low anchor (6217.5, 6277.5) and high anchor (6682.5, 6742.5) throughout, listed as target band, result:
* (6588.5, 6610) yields -0.03 mag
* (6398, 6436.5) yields 0.01 mag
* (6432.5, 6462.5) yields 0.01 mag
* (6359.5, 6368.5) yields 0.05 mag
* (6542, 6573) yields 0.09 mag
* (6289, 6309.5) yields -0.04 mag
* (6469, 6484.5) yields 0.01 mag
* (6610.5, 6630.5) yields -0.02 mag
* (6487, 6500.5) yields 0.04 mag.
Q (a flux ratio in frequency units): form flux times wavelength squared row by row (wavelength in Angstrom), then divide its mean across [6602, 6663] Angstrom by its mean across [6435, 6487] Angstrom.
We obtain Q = 1.1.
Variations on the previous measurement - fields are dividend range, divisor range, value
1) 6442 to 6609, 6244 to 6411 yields 1.02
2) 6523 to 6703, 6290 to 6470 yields 1.05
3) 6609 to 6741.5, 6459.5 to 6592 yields 1.07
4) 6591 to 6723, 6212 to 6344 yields 1.09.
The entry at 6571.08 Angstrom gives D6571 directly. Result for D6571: 12.8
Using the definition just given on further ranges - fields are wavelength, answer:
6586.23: 13.1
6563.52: 11.6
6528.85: 14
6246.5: 15.8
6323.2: 13.6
